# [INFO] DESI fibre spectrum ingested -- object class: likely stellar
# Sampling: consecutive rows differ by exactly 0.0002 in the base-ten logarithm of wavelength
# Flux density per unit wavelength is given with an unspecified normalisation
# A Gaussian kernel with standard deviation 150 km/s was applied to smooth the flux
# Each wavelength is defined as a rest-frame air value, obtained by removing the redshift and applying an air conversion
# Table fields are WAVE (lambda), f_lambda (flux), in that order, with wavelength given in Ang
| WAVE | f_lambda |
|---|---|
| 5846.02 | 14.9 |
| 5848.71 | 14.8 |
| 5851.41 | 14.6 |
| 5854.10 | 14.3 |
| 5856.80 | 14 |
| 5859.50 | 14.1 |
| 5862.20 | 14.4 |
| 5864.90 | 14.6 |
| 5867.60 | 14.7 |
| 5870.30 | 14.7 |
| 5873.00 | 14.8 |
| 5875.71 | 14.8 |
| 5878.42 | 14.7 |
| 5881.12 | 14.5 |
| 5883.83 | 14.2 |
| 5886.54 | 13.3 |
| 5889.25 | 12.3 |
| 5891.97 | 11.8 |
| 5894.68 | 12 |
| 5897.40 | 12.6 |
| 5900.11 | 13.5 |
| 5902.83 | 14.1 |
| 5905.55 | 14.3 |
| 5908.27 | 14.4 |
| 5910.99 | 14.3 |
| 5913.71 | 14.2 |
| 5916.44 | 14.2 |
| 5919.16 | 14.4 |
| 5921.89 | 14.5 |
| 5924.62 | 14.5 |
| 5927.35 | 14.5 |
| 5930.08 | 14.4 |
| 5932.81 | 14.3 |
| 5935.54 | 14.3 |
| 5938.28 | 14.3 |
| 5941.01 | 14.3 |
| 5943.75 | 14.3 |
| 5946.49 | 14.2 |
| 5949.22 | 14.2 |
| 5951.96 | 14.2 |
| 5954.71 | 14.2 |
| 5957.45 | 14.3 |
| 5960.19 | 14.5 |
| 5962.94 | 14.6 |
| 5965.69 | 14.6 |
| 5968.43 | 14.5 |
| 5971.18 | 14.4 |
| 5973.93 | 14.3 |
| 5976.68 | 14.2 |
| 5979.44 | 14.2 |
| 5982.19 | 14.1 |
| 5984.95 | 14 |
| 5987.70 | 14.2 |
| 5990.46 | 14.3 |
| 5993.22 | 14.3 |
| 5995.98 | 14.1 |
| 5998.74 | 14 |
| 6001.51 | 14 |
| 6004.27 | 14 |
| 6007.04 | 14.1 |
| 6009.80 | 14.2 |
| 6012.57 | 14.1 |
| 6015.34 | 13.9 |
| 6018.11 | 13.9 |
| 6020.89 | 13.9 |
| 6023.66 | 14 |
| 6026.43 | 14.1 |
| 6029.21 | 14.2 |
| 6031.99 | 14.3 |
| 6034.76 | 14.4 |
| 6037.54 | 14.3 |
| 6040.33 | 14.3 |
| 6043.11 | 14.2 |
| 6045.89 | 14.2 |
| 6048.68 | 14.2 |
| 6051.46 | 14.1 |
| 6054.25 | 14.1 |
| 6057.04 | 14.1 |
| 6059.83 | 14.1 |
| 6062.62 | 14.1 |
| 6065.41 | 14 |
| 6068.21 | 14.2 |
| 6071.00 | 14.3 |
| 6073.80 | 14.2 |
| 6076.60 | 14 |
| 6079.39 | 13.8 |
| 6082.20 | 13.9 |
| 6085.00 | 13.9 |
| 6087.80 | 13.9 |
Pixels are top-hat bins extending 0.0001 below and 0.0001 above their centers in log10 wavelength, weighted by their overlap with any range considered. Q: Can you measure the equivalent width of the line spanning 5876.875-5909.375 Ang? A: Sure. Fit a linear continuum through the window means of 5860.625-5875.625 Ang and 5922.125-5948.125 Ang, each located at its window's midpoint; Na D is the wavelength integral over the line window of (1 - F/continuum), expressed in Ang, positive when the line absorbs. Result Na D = 2.4 Ang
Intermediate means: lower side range 14.6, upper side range 14.4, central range 13.5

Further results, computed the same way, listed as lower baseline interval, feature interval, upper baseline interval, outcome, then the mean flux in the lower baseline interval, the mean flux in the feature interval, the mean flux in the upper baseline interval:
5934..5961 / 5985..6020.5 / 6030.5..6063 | 0.38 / 14.3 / 14.1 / 14.2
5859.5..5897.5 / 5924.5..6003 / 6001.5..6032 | -1.71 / 13.9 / 14.3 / 14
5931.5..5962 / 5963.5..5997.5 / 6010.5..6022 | -0.36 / 14.3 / 14.3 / 14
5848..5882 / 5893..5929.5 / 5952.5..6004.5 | 1.18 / 14.5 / 14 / 14.3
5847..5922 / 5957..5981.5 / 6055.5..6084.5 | -0.61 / 14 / 14.4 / 14.1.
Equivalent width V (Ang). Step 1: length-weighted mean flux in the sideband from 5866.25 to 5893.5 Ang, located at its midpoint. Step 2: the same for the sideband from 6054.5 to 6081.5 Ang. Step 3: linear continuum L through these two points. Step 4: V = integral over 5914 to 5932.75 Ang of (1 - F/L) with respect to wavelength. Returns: -0.5 Ang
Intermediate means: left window 14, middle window 14.4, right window 14.1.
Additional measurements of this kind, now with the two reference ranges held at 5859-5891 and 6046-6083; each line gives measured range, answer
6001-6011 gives 0.04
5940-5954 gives -0.06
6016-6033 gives 0.08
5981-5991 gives 0.01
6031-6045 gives -0.19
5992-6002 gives 0.02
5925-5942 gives -0.21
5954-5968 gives -0.28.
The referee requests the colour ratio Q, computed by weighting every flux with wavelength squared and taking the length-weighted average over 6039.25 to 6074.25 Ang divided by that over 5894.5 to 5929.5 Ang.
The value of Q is 1.06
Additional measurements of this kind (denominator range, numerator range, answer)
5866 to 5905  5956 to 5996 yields 1.07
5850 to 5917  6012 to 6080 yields 1.07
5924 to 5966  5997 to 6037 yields 1.01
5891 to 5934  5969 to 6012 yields 1.05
